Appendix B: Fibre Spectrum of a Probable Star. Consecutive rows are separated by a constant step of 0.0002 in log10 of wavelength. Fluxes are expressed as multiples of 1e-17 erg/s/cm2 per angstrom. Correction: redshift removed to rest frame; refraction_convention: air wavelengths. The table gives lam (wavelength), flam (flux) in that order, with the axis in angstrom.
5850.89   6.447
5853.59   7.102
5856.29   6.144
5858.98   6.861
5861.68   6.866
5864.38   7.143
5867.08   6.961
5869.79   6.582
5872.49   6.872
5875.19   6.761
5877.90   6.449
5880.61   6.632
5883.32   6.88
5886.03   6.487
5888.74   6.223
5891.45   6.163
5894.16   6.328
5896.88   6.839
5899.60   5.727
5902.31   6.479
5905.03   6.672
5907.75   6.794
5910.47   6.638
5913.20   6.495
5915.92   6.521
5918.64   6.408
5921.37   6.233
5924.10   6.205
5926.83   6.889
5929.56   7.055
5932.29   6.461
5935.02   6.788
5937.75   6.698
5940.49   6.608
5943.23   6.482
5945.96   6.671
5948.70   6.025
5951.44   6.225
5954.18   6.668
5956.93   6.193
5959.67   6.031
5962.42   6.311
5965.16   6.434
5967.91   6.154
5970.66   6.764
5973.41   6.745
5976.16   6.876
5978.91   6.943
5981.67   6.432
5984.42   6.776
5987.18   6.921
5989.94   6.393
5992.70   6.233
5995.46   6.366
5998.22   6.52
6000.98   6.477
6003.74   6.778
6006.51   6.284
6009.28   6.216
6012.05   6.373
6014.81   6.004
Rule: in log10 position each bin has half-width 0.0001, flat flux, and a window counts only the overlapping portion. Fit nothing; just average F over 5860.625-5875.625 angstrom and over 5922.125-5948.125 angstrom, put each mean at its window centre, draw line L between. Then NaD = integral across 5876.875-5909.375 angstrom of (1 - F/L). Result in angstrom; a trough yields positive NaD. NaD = 1.5 angstrom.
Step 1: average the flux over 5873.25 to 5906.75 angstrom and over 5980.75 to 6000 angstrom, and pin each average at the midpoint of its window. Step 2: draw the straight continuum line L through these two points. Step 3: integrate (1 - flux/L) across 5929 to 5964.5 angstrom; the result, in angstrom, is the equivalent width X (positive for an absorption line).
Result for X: 0.2 angstrom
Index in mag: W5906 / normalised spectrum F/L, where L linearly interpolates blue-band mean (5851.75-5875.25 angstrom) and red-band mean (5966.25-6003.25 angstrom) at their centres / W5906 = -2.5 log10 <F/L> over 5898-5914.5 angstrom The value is 0.04 mag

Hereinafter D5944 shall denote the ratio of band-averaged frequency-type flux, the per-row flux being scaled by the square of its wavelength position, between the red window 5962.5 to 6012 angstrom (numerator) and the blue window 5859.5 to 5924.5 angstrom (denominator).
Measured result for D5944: 1.03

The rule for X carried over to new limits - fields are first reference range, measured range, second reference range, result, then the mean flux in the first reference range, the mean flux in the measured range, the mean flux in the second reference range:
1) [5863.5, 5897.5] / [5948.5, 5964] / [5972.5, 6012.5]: 0.8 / 6.63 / 6.26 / 6.56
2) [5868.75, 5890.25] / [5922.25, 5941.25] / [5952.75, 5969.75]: -0.7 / 6.61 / 6.66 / 6.31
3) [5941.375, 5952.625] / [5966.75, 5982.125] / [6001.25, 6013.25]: -0.7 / 6.37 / 6.67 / 6.42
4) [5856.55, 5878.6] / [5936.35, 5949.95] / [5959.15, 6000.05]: 0.2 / 6.79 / 6.5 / 6.54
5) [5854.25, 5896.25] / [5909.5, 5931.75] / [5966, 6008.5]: 0.2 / 6.63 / 6.55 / 6.57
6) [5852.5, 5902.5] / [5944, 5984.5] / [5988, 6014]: 0.0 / 6.61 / 6.48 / 6.41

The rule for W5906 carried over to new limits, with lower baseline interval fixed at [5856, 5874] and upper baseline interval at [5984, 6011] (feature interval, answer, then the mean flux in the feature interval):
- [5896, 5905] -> 0.059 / 6.37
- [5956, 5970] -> 0.053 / 6.25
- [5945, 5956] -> 0.038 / 6.37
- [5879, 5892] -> 0.044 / 6.5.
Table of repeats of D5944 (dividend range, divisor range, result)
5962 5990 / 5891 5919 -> 1.05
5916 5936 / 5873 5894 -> 1.02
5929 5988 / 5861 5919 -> 1.02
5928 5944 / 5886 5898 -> 1.06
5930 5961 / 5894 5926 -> 1.01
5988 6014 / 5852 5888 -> 0.99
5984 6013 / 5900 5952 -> 1.02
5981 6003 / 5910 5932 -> 1.02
